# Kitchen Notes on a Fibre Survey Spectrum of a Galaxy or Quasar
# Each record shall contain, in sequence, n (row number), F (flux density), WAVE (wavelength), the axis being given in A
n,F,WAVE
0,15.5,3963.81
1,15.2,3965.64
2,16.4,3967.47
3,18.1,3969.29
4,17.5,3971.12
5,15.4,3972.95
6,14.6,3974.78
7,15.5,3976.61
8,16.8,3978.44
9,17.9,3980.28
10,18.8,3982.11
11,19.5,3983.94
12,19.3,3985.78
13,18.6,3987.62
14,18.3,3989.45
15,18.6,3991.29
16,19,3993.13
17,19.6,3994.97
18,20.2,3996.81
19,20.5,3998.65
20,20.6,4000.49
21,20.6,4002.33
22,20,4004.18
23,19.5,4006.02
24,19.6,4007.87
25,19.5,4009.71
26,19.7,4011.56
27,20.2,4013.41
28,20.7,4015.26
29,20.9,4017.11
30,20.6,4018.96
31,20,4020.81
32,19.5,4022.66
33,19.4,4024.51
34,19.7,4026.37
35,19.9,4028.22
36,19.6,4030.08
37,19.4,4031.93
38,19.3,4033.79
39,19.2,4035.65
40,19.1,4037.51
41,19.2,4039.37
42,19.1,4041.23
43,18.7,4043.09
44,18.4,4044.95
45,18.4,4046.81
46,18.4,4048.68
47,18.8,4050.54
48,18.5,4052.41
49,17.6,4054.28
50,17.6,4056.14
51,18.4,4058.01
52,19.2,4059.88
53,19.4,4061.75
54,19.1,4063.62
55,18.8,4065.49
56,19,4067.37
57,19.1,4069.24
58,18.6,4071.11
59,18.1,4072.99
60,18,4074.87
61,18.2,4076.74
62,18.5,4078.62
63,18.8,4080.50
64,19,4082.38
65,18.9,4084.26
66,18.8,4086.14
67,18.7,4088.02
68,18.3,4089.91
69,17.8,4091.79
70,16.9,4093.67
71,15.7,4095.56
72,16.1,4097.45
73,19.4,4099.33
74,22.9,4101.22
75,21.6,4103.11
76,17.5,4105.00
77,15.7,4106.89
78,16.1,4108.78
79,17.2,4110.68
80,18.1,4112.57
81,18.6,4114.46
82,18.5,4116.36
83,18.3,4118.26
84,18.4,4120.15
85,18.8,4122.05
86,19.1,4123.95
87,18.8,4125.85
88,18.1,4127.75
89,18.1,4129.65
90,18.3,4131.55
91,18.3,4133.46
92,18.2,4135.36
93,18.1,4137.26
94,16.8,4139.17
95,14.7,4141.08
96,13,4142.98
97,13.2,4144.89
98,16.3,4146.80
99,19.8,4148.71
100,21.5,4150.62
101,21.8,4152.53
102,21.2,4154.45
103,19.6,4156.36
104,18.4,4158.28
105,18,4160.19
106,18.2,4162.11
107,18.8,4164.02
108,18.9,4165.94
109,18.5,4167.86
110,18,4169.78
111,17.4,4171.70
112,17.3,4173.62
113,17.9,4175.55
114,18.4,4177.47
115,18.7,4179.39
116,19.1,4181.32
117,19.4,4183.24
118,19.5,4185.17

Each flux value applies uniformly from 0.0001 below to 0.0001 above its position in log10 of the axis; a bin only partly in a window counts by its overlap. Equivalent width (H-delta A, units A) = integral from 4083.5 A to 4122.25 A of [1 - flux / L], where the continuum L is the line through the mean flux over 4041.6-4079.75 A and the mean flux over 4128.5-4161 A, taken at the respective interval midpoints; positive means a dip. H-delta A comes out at 0.1 A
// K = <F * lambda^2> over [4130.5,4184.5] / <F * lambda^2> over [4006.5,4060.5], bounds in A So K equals 1.00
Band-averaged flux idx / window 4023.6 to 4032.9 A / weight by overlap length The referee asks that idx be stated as 19.6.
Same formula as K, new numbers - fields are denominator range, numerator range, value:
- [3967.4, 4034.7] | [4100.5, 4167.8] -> 1.02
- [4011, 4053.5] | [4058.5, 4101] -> 0.97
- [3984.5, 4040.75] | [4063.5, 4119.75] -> 0.97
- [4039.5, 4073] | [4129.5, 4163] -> 1.01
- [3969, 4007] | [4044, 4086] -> 1.04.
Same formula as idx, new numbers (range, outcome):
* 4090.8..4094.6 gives 17.4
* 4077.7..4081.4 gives 18.6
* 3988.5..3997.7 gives 19.1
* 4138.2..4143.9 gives 14.9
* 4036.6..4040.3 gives 19.2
